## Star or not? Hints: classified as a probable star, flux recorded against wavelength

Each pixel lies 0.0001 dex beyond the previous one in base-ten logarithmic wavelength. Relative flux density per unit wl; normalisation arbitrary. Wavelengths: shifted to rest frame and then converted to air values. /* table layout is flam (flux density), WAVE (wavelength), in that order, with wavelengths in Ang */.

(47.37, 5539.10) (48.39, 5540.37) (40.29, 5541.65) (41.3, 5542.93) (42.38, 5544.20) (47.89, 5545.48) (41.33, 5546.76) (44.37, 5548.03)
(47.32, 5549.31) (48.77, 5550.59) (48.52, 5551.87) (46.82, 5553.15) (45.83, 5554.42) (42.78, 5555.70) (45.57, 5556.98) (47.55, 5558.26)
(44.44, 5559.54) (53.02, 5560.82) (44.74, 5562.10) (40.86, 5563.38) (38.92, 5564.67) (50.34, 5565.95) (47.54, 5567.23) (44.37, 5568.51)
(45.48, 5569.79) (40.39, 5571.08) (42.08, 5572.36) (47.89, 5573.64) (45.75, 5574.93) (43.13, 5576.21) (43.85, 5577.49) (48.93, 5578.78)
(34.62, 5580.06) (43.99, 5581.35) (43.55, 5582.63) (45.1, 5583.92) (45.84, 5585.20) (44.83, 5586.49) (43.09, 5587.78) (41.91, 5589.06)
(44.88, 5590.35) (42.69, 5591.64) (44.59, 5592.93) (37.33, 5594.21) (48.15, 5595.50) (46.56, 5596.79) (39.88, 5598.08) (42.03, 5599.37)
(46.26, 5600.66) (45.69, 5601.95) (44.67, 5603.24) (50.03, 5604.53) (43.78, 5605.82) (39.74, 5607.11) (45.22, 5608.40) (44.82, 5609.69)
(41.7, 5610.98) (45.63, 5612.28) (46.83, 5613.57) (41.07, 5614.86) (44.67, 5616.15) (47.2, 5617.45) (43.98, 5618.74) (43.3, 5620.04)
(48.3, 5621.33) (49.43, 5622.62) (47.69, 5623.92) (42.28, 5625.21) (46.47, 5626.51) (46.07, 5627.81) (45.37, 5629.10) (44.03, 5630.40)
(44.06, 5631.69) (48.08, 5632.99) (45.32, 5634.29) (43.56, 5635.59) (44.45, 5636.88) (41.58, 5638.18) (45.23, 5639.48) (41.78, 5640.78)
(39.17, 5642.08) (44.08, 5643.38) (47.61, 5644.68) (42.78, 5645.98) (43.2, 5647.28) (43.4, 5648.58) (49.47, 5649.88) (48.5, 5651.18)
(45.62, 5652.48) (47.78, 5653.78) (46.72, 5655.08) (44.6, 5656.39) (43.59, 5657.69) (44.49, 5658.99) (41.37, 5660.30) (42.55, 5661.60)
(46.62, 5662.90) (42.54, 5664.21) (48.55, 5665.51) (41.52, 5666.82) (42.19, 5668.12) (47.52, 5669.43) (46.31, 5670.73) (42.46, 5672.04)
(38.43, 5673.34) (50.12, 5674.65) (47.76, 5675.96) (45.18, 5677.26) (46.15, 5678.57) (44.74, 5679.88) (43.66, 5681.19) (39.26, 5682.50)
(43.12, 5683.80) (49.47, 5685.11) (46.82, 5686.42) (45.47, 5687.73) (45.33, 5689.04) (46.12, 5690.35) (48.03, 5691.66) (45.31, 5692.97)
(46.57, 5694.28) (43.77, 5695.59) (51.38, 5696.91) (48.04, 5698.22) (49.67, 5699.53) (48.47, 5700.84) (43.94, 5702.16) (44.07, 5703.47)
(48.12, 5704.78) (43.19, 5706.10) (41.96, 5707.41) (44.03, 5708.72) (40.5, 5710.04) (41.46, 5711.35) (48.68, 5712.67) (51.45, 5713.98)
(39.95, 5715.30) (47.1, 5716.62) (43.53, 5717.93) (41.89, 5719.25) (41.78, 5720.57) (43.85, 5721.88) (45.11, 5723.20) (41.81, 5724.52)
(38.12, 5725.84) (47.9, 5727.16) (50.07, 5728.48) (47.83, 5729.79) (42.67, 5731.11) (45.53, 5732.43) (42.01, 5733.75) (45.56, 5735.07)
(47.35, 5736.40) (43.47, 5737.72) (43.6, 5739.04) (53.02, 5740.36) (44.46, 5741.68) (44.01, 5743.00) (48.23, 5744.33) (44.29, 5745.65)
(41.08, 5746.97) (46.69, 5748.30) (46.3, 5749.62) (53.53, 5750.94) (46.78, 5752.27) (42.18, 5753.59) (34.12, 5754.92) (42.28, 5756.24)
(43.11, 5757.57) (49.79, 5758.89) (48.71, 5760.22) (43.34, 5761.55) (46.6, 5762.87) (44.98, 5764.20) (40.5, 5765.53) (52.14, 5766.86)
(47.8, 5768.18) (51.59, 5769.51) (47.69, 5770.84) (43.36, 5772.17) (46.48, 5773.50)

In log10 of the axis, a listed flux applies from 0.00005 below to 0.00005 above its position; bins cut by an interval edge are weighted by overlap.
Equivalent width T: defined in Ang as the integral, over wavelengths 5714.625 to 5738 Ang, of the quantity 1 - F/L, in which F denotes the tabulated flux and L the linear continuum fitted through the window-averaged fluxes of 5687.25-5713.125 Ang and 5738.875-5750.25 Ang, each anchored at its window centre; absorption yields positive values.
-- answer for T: 0.8 Ang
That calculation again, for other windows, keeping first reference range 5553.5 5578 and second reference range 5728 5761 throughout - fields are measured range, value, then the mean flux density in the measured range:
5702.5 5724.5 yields 0.6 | 44.1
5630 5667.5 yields 0.5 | 44.6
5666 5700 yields -0.2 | 45.5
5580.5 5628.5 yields 0.6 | 44.5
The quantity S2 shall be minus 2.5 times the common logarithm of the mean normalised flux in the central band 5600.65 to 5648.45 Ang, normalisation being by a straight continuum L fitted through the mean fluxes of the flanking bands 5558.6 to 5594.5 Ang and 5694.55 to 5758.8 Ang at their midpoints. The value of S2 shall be -0.01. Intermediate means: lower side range 44.2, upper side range 45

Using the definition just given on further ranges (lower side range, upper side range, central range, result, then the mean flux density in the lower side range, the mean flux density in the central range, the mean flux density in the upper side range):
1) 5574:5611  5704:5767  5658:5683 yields 0.00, 44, 44.3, 44.8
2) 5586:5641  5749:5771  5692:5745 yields 0.01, 44.5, 45.2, 45.9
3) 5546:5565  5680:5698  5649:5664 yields 0.01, 45.5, 45.4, 45.7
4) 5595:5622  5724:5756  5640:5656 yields 0.00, 44.7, 45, 45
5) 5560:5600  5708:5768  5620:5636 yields -0.04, 44.1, 45.8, 44.9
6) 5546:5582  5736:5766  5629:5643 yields 0.03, 45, 43.8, 45.2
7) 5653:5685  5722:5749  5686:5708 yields -0.03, 44.6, 46.3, 45.1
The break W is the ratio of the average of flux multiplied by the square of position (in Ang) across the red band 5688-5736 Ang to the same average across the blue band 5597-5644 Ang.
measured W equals 1.05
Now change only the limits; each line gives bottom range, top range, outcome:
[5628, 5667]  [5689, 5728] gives 1.03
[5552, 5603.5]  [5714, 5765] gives 1.07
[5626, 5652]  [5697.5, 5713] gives 1.03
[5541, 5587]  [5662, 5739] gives 1.06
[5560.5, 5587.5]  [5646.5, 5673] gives 1.04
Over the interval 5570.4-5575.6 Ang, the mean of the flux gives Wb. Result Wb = 44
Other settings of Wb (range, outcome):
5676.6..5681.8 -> 45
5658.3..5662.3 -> 42.9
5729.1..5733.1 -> 45.5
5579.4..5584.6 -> 41.9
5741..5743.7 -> 44.3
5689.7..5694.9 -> 46.5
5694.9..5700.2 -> 48.2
